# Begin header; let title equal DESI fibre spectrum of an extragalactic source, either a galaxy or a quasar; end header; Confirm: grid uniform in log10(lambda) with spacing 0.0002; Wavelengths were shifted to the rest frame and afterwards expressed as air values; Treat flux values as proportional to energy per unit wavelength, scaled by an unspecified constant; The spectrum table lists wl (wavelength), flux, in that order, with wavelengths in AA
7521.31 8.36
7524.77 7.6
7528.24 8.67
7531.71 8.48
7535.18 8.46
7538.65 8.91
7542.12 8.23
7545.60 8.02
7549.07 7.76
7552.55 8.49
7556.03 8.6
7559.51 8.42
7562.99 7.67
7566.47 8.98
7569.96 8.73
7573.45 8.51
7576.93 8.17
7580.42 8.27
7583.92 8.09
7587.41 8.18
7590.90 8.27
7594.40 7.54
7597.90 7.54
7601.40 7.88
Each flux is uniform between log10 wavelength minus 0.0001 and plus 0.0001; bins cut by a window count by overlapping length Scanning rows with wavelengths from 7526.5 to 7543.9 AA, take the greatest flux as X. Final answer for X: 8.91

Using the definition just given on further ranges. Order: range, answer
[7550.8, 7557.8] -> 8.6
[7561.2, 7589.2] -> 8.98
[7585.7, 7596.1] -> 8.27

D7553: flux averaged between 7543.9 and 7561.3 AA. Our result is 8.26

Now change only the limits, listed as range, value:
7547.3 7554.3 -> 8.13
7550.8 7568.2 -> 8.43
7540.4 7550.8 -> 8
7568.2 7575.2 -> 8.62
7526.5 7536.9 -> 8.53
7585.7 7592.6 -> 8.23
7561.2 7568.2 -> 8.33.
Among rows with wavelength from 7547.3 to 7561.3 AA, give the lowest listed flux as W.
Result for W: 7.76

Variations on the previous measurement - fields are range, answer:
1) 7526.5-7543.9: 8.23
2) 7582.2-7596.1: 7.54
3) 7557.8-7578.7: 7.67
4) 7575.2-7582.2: 8.17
